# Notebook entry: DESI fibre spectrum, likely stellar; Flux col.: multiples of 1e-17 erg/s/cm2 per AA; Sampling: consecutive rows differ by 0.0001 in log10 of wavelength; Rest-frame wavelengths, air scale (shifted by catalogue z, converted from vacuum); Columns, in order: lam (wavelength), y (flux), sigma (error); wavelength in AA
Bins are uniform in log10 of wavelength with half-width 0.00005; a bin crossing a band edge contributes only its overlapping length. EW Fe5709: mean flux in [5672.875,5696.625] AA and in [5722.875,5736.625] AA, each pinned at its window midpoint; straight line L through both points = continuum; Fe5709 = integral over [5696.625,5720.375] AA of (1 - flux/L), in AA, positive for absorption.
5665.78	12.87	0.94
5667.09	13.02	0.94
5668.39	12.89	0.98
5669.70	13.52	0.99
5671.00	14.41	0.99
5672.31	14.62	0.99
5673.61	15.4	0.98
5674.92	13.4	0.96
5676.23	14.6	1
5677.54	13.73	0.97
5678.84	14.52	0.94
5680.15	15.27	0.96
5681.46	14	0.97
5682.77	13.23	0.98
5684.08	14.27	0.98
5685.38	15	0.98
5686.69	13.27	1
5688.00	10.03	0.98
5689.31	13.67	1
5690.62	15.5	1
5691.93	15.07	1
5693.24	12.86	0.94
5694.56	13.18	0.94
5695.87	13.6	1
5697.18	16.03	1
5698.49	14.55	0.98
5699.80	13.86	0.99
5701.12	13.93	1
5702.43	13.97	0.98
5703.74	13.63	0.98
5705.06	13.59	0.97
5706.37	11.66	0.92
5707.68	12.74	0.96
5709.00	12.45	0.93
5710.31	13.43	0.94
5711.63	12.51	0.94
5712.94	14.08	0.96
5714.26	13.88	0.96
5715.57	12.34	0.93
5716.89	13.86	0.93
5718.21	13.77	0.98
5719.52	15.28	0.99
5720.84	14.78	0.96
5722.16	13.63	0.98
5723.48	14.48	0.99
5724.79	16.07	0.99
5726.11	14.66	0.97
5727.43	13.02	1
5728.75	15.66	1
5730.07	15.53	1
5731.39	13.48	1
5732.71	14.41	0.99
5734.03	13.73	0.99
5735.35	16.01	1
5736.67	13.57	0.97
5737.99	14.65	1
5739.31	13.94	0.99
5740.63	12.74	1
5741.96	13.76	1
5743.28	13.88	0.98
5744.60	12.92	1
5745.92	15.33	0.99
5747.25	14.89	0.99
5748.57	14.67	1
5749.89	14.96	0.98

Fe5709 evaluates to 1.1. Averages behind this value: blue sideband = 13.9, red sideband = 14.7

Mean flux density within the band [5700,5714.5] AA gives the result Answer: 13.3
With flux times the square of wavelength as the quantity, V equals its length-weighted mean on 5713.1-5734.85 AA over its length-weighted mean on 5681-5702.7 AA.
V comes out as 1.04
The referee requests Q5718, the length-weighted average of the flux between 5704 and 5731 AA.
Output 13.9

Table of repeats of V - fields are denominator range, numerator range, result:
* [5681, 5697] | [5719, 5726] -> 1.09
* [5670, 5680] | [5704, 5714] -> 0.91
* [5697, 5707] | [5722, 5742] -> 1.05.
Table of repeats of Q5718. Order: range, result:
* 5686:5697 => 13.5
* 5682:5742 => 13.9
